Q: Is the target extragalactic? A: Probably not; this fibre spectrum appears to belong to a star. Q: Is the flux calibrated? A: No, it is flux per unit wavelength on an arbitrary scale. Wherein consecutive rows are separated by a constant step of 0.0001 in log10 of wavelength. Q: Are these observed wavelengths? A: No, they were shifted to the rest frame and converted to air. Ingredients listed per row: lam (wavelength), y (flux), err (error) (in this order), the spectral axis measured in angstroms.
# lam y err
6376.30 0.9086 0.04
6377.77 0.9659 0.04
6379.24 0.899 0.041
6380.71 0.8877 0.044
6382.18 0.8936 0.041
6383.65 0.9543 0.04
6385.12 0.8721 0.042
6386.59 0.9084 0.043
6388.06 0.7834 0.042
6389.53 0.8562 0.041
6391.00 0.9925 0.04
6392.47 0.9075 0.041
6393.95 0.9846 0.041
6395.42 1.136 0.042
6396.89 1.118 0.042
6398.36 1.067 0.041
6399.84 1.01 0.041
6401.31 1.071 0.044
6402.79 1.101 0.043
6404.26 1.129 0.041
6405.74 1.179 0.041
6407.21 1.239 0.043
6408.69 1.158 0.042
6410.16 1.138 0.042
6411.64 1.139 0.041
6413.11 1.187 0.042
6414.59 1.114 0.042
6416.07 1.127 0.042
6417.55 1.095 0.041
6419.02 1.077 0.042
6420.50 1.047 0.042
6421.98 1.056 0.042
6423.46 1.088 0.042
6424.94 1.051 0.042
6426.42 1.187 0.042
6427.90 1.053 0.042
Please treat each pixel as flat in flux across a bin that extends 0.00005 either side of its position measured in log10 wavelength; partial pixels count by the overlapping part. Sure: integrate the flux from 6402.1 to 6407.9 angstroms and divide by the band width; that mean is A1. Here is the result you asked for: 1.16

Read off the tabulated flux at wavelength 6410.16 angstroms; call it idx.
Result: 1.138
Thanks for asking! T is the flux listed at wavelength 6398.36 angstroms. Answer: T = 1.067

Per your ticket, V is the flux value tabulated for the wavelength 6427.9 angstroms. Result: 1.053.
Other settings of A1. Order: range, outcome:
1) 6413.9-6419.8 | 1.1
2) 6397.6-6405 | 1.08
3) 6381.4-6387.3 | 0.907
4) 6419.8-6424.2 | 1.06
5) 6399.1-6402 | 1.04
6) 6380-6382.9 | 0.89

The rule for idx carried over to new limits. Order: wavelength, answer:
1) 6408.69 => 1.158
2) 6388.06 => 0.7834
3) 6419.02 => 1.077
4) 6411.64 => 1.139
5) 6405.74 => 1.179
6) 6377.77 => 0.9659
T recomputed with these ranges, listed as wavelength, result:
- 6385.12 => 0.8721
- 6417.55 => 1.095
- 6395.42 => 1.136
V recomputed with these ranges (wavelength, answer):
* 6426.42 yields 1.187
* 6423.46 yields 1.088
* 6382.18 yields 0.8936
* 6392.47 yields 0.9075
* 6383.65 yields 0.9543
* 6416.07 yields 1.127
